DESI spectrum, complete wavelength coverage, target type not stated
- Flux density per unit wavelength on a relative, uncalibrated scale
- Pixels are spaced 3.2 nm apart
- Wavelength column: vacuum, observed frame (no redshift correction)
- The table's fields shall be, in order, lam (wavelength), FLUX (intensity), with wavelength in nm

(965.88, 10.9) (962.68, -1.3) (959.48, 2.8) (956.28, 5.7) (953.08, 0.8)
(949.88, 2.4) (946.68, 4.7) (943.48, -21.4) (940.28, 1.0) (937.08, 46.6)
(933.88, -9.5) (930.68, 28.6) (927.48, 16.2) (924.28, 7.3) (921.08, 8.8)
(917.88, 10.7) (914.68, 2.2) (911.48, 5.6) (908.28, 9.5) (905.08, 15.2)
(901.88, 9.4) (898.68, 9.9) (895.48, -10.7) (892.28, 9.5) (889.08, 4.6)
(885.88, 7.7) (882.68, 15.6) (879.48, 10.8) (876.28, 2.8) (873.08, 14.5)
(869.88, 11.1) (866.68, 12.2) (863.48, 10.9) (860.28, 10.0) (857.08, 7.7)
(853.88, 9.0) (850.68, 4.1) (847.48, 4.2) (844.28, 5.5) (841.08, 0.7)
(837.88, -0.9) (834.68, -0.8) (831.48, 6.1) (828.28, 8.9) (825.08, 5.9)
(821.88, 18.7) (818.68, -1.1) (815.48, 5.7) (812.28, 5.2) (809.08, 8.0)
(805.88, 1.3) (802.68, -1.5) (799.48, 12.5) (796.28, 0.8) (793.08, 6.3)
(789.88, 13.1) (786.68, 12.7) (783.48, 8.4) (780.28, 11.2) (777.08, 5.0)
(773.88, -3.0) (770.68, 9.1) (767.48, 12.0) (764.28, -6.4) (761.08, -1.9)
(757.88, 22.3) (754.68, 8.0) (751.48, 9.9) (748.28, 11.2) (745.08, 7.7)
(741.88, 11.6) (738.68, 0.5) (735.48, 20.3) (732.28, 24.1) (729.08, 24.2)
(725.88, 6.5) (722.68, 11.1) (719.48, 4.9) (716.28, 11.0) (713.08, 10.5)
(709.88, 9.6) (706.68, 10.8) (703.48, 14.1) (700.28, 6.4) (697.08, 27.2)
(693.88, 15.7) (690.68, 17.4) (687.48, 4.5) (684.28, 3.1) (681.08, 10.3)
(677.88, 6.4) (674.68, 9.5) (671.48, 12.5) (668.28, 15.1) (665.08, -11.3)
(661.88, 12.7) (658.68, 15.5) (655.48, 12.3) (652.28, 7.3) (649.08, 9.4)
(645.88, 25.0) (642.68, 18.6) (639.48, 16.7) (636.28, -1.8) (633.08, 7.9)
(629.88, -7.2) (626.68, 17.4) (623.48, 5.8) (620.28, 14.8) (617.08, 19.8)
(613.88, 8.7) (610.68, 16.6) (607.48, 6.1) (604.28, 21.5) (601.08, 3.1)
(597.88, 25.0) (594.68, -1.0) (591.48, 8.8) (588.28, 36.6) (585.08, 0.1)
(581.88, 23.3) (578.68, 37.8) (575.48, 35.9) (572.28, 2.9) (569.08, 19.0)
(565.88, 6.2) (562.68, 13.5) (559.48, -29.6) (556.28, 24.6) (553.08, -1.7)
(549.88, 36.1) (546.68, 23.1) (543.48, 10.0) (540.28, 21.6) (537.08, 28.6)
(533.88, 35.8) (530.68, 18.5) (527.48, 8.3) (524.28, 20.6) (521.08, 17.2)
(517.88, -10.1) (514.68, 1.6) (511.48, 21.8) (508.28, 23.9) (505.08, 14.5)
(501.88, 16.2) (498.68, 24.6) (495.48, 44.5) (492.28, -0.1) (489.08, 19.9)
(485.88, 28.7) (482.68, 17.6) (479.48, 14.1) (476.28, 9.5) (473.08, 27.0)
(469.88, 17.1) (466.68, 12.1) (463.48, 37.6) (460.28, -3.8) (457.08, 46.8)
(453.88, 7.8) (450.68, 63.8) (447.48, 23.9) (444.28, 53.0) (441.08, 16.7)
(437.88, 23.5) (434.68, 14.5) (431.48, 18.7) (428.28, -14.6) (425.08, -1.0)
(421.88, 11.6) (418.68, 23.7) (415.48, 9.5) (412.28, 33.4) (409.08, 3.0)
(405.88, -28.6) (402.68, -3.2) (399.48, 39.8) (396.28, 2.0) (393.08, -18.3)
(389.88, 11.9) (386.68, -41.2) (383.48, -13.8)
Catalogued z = 0.11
